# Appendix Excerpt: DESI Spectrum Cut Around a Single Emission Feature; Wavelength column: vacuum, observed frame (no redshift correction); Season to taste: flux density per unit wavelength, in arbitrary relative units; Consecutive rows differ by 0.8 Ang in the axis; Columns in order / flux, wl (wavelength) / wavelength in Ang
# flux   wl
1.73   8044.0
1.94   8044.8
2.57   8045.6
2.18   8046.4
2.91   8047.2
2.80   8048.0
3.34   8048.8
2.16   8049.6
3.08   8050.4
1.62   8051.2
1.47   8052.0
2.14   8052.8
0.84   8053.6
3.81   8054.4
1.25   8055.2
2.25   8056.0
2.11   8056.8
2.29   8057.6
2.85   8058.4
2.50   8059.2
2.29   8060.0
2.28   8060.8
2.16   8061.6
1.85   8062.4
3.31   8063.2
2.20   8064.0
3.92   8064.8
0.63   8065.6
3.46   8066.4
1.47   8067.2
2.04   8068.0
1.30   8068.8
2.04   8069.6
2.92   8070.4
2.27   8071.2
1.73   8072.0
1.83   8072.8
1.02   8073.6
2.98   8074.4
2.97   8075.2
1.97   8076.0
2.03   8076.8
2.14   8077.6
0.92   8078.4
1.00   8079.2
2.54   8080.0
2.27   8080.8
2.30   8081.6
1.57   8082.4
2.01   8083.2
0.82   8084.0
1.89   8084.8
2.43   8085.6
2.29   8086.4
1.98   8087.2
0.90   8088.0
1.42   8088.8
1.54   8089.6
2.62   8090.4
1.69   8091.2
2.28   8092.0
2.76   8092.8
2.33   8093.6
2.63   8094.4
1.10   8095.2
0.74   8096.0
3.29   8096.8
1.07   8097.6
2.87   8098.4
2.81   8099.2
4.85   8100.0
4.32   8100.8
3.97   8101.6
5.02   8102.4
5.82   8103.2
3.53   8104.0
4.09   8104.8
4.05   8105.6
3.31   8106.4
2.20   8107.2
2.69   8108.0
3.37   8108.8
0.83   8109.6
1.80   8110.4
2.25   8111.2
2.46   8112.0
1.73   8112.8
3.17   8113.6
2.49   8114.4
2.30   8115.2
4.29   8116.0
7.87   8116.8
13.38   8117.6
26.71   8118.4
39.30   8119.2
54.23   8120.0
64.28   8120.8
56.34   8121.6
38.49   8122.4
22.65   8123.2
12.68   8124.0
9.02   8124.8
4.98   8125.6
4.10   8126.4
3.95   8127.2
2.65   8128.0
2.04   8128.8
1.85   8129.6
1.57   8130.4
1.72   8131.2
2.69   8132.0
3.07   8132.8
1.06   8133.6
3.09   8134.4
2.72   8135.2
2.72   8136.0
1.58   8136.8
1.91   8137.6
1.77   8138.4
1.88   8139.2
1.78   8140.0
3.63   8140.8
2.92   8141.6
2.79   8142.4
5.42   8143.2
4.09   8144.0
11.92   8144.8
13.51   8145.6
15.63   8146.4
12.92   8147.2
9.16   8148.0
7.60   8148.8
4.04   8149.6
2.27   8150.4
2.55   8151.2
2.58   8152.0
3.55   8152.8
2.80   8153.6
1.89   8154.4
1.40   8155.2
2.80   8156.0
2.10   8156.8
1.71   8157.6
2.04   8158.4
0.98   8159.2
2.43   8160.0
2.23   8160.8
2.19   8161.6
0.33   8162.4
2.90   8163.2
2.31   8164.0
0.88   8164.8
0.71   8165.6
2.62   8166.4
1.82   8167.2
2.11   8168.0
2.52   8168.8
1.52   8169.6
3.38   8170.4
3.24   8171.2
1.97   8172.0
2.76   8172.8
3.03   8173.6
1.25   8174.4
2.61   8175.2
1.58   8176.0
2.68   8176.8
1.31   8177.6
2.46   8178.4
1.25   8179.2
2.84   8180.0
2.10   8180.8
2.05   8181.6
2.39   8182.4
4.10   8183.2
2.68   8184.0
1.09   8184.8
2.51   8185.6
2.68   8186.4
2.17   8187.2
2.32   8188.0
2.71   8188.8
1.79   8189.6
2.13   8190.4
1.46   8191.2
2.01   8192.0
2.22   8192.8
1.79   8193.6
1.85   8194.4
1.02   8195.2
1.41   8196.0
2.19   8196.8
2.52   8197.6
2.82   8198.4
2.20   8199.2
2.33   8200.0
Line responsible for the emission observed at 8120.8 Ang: H-alpha 6563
